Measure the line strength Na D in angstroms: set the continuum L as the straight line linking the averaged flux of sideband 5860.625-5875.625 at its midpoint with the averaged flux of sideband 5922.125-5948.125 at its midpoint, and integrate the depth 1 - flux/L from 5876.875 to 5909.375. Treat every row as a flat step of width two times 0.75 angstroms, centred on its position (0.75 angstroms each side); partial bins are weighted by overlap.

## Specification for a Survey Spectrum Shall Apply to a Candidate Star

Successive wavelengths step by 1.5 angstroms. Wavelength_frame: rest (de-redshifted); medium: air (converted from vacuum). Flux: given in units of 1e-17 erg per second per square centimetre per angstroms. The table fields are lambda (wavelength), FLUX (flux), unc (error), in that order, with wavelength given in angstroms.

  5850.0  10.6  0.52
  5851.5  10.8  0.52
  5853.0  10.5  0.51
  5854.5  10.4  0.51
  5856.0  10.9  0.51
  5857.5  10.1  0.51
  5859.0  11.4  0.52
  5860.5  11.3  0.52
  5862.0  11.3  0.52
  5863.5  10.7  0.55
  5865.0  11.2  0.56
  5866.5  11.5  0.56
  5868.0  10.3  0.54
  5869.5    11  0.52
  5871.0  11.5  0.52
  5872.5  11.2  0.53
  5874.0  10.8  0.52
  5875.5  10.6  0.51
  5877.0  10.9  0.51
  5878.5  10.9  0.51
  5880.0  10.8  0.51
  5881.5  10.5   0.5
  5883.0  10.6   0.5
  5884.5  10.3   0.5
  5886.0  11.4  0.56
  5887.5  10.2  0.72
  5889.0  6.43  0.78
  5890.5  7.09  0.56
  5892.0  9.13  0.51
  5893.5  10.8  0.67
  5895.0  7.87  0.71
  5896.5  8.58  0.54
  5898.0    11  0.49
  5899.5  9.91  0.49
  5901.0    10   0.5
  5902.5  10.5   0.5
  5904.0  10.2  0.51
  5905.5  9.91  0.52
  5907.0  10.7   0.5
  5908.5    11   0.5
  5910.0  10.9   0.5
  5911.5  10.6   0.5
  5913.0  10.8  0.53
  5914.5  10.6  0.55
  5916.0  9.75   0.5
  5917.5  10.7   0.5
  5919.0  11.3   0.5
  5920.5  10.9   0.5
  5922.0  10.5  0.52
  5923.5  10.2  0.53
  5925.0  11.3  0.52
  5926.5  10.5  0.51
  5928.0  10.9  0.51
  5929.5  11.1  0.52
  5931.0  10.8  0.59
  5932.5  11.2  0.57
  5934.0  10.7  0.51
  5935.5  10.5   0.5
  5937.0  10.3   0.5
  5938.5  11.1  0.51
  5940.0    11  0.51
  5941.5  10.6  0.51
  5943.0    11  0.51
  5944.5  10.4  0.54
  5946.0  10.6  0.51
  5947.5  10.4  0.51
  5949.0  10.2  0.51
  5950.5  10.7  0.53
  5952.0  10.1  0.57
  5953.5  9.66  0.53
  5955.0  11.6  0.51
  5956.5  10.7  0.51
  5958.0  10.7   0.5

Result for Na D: 3.0 angstroms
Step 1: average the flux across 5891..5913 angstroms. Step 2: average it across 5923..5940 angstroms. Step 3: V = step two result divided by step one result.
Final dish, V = 1.07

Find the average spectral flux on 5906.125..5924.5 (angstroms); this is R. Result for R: 10.7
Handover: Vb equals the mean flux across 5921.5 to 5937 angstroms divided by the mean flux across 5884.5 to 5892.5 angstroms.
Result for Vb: 1.2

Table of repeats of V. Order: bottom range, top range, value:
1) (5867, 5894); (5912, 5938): 1.04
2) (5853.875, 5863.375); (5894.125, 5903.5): 0.89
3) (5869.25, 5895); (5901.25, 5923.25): 1.04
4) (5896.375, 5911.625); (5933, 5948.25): 1.03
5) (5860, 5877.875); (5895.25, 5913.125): 0.93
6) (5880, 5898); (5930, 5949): 1.13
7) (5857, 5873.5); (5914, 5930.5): 0.97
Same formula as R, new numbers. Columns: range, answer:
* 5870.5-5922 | 10.2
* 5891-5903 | 9.65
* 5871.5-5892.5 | 10.1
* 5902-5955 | 10.6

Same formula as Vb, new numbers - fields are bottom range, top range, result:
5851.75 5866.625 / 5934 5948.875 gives 0.98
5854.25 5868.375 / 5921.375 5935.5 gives 0.99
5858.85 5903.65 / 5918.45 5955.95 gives 1.04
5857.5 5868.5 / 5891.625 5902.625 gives 0.88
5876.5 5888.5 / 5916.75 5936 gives 1.02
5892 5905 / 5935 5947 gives 1.09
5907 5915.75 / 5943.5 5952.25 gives 0.97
